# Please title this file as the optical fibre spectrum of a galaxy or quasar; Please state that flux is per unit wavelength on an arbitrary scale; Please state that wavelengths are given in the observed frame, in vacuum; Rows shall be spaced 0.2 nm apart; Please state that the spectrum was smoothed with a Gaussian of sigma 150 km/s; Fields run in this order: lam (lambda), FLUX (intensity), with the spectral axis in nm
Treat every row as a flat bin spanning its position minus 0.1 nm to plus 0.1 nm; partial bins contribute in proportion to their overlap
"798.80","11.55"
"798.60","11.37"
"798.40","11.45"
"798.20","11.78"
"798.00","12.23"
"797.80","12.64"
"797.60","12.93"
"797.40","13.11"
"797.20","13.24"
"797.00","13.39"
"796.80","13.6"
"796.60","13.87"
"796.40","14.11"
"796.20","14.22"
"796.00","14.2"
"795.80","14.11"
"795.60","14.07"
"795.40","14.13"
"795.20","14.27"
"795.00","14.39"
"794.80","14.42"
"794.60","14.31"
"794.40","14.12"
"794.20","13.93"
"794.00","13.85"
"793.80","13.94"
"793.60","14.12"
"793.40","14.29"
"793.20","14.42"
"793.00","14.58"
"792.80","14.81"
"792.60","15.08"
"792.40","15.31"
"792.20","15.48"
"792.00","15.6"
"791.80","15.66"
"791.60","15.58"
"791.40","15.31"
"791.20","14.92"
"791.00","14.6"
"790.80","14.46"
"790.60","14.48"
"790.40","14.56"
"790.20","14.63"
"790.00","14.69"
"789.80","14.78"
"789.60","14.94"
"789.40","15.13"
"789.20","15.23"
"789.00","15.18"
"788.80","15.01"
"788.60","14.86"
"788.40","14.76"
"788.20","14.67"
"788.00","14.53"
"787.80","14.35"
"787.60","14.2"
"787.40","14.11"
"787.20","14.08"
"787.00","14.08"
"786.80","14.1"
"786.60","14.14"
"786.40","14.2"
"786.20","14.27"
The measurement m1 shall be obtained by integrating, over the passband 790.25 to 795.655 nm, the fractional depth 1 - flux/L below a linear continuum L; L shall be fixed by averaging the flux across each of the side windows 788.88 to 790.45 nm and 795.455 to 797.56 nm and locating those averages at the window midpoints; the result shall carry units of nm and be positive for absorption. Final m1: -0.098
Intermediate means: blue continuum 14.9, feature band 14.6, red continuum 13.8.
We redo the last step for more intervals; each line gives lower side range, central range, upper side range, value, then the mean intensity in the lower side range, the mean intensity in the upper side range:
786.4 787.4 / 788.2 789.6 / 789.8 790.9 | -0.06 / 14.1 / 14.6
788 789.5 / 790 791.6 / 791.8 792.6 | 0.05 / 14.9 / 15.4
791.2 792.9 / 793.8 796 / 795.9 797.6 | 0.03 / 15.3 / 13.7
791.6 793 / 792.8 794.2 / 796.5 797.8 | 0.05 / 15.3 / 13.3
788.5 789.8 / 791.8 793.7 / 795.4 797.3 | -0.06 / 15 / 13.9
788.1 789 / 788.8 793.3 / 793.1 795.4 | -0.13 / 14.9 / 14.2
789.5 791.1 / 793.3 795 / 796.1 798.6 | -0.05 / 14.6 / 13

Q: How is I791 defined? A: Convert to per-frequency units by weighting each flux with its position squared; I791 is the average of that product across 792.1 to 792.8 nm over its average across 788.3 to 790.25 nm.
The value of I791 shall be 1.0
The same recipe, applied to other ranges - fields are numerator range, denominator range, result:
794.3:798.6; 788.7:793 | 0.91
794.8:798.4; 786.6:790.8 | 0.94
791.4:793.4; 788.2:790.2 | 1.02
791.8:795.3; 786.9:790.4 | 1.01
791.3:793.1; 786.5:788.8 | 1.07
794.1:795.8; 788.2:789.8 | 0.96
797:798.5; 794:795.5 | 0.89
